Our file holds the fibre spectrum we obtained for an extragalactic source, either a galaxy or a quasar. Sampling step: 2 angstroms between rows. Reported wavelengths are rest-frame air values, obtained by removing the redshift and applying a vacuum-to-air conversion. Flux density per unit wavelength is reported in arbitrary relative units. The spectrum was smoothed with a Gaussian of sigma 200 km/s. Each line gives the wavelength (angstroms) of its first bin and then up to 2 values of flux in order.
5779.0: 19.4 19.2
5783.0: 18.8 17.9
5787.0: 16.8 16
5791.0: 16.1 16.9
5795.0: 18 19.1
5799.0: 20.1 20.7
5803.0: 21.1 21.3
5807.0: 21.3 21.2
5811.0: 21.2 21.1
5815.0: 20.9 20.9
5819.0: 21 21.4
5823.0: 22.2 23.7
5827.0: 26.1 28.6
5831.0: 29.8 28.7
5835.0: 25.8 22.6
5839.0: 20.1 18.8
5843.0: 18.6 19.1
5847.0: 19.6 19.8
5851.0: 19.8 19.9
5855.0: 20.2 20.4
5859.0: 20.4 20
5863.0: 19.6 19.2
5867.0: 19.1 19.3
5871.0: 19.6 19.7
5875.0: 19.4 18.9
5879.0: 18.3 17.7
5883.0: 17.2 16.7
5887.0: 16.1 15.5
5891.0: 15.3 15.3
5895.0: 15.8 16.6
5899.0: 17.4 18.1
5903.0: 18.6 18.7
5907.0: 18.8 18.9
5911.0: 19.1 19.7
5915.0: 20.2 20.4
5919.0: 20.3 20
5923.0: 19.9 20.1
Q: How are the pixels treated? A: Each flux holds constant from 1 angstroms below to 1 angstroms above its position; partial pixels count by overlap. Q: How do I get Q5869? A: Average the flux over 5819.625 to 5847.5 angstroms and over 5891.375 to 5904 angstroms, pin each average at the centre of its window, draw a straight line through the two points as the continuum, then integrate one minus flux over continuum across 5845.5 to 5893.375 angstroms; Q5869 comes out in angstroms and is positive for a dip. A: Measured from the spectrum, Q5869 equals 2.5 angstroms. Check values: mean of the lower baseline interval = 23.3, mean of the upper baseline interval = 16.9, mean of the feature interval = 18.7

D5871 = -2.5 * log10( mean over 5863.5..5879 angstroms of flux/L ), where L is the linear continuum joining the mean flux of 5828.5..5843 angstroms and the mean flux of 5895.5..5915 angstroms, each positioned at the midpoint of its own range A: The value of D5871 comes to 0.11 mag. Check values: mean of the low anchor 24.4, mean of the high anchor 18.5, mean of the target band 19.3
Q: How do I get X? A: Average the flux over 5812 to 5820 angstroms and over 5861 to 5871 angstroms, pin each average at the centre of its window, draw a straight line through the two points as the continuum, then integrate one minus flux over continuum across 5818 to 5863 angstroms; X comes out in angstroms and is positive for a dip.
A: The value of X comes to -4.1 angstroms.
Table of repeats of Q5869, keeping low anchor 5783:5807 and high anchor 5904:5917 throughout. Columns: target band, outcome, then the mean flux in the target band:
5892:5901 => 1.3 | 16.5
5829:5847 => -4.0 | 23.1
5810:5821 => -1.3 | 21.1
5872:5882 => 0.2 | 18.8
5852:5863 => -0.6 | 20.1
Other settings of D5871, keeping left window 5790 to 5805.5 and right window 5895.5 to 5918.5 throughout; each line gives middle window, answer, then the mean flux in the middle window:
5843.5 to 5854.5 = -0.04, 19.6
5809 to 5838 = -0.24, 23.8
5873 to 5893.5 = 0.10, 17.2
